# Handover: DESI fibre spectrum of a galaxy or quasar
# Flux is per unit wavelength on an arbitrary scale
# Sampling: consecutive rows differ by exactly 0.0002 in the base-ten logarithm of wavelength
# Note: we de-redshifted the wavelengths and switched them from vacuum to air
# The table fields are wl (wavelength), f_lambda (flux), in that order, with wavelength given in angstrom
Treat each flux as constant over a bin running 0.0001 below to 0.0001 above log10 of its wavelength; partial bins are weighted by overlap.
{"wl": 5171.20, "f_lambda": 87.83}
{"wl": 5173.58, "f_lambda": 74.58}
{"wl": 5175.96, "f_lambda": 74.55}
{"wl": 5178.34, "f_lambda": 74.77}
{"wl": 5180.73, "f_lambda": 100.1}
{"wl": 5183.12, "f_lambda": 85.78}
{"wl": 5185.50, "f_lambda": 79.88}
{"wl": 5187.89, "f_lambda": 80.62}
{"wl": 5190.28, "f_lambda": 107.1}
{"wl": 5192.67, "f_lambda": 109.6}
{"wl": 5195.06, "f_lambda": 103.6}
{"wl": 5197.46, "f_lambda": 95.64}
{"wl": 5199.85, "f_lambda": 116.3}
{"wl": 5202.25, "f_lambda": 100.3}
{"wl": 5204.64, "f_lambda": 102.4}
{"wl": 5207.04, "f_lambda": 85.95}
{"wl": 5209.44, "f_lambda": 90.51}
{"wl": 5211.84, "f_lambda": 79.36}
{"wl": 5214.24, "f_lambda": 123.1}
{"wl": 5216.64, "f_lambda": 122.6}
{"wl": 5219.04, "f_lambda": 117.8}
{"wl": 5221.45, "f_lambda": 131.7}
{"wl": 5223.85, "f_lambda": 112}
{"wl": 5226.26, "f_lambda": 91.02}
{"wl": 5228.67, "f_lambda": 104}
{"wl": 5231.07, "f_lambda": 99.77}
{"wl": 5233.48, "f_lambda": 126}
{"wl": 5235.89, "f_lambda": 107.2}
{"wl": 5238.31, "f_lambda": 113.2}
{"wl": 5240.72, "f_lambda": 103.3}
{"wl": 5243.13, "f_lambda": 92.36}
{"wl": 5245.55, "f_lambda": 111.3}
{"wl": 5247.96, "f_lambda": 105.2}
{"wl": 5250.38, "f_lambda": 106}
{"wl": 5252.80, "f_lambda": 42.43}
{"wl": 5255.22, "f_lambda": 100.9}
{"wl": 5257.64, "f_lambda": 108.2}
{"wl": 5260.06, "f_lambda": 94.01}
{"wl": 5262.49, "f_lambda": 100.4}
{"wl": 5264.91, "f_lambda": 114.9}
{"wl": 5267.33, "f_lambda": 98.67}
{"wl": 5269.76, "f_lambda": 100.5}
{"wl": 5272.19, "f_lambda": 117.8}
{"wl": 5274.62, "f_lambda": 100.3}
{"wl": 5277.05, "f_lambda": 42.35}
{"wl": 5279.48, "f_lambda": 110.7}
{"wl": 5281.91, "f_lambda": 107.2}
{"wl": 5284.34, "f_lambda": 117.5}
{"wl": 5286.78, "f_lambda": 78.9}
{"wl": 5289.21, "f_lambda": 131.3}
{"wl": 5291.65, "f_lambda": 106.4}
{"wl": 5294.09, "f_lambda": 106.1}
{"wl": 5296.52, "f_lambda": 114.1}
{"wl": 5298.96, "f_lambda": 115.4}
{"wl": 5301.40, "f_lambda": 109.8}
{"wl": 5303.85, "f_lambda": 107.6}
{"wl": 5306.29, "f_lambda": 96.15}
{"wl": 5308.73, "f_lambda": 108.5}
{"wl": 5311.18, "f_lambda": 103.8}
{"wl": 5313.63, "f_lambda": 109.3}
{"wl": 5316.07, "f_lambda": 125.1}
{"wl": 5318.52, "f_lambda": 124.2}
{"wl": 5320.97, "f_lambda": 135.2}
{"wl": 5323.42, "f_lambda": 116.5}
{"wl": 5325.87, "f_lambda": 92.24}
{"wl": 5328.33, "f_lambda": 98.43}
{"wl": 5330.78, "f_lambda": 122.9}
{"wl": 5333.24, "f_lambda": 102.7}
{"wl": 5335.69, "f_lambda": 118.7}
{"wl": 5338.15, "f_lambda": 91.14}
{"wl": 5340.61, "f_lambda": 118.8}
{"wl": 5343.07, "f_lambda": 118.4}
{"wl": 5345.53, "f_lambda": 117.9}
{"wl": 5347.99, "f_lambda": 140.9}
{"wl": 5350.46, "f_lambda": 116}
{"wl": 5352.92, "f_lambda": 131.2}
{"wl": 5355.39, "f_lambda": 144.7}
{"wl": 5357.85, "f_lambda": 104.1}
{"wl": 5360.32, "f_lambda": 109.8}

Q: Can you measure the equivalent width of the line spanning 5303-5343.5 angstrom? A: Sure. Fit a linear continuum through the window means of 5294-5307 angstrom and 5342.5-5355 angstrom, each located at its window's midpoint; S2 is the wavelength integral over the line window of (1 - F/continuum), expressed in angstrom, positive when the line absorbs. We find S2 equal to 2.1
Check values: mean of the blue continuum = 109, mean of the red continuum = 127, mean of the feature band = 111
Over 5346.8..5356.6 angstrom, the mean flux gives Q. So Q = 133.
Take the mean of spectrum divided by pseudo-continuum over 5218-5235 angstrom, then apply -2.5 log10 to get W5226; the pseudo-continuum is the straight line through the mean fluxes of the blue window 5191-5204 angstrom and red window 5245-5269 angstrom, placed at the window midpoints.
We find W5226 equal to -0.102 mag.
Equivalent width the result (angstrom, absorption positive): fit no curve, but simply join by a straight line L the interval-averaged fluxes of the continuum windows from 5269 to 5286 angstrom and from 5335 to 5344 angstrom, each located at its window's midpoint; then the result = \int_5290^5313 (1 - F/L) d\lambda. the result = -1.0 angstrom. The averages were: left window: 98.9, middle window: 108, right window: 111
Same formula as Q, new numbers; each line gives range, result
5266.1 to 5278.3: 92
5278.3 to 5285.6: 112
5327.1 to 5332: 111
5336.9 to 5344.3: 109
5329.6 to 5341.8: 111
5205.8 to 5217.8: 100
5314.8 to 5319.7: 125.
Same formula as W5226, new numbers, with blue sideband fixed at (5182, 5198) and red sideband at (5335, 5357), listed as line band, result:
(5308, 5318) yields 0.032 mag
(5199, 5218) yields -0.050 mag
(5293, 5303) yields 0.020 mag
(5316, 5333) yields 0.028 mag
